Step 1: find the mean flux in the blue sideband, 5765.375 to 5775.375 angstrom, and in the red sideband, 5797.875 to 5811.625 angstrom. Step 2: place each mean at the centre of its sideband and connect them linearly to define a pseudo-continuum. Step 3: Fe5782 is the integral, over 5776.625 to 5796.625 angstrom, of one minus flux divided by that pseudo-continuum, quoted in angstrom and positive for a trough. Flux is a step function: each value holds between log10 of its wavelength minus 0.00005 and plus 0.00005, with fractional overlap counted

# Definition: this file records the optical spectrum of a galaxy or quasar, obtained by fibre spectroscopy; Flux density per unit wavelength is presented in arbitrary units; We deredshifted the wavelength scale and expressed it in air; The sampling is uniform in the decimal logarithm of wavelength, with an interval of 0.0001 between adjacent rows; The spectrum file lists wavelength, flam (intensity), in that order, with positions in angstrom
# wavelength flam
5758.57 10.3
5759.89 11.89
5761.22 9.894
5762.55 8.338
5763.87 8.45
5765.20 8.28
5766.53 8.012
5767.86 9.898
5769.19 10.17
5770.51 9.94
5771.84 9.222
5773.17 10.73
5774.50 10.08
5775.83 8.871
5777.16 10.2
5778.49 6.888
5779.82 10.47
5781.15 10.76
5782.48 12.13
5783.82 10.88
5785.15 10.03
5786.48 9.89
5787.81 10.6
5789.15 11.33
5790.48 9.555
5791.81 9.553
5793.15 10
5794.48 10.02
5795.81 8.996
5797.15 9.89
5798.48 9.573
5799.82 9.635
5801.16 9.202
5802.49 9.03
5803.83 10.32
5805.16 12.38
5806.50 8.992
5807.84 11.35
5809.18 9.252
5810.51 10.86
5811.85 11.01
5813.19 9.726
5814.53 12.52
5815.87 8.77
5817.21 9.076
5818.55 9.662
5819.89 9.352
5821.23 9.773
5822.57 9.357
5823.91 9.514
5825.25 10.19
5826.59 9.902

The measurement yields -0.5 angstrom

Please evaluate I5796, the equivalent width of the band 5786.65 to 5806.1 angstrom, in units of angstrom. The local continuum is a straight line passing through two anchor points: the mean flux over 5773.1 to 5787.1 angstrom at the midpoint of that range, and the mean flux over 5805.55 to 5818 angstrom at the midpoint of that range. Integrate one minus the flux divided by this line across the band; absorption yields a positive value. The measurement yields 0.3 angstrom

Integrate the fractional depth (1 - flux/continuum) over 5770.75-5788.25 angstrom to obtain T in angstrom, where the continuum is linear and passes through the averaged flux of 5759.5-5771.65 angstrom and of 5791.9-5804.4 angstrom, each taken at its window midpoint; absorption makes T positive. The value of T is -1.1 angstrom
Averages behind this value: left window 9.37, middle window 10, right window 9.62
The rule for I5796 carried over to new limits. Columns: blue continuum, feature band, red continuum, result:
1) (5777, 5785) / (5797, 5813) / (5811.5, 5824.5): -0.24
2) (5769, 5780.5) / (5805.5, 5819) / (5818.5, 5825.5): -0.81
